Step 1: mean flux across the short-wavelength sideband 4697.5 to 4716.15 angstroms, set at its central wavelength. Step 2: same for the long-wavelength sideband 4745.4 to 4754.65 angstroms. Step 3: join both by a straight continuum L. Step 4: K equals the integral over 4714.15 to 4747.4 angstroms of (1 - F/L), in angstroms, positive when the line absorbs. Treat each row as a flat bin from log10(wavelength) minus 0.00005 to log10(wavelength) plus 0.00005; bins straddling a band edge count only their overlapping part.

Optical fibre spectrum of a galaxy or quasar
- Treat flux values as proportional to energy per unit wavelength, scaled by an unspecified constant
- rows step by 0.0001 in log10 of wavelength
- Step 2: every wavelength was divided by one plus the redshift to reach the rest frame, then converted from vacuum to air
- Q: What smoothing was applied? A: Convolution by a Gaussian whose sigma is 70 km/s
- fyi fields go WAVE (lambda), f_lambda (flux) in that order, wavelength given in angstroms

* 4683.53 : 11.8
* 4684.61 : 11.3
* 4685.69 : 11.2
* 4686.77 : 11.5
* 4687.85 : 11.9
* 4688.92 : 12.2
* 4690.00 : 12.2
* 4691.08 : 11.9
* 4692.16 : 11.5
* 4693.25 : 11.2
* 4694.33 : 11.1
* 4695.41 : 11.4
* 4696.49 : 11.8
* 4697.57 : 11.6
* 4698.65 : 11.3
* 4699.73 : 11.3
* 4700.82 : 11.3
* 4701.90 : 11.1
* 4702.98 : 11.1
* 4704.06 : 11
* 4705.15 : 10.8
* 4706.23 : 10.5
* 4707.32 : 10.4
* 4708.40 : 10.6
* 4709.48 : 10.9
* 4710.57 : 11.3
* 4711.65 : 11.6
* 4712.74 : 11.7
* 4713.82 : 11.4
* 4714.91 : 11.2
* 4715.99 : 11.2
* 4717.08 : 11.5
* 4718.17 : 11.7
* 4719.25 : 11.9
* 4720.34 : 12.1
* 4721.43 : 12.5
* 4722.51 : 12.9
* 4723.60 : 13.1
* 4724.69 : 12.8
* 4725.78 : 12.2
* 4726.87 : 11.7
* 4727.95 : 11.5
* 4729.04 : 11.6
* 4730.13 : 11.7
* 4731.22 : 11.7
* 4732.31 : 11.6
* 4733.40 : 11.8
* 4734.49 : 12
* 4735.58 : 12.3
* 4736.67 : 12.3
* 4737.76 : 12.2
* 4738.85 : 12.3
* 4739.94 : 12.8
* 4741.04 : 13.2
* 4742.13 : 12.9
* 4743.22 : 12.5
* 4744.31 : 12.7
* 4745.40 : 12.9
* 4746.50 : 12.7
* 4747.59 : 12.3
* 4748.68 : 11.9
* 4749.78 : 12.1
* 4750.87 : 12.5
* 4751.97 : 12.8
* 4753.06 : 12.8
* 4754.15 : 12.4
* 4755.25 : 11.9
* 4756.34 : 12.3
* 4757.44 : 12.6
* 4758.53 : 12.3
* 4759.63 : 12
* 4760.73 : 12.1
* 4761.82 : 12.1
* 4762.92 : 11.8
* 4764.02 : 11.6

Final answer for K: -0.9 angstroms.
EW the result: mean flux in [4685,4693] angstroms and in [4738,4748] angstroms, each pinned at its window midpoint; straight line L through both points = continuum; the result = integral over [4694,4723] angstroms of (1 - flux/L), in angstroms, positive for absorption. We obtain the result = 1.69 angstroms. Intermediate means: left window 11.7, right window 12.7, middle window 11.4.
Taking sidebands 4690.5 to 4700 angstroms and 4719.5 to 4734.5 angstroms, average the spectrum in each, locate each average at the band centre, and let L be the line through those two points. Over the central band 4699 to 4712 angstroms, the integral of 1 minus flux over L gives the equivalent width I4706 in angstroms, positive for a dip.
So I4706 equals 0.8 angstroms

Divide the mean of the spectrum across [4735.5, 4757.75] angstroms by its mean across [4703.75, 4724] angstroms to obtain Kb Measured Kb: 1.1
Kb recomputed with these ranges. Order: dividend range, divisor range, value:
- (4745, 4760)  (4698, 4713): 1.12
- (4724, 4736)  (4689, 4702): 1.03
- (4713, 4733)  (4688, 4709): 1.05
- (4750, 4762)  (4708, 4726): 1.05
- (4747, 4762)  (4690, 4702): 1.07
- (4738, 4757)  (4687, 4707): 1.10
